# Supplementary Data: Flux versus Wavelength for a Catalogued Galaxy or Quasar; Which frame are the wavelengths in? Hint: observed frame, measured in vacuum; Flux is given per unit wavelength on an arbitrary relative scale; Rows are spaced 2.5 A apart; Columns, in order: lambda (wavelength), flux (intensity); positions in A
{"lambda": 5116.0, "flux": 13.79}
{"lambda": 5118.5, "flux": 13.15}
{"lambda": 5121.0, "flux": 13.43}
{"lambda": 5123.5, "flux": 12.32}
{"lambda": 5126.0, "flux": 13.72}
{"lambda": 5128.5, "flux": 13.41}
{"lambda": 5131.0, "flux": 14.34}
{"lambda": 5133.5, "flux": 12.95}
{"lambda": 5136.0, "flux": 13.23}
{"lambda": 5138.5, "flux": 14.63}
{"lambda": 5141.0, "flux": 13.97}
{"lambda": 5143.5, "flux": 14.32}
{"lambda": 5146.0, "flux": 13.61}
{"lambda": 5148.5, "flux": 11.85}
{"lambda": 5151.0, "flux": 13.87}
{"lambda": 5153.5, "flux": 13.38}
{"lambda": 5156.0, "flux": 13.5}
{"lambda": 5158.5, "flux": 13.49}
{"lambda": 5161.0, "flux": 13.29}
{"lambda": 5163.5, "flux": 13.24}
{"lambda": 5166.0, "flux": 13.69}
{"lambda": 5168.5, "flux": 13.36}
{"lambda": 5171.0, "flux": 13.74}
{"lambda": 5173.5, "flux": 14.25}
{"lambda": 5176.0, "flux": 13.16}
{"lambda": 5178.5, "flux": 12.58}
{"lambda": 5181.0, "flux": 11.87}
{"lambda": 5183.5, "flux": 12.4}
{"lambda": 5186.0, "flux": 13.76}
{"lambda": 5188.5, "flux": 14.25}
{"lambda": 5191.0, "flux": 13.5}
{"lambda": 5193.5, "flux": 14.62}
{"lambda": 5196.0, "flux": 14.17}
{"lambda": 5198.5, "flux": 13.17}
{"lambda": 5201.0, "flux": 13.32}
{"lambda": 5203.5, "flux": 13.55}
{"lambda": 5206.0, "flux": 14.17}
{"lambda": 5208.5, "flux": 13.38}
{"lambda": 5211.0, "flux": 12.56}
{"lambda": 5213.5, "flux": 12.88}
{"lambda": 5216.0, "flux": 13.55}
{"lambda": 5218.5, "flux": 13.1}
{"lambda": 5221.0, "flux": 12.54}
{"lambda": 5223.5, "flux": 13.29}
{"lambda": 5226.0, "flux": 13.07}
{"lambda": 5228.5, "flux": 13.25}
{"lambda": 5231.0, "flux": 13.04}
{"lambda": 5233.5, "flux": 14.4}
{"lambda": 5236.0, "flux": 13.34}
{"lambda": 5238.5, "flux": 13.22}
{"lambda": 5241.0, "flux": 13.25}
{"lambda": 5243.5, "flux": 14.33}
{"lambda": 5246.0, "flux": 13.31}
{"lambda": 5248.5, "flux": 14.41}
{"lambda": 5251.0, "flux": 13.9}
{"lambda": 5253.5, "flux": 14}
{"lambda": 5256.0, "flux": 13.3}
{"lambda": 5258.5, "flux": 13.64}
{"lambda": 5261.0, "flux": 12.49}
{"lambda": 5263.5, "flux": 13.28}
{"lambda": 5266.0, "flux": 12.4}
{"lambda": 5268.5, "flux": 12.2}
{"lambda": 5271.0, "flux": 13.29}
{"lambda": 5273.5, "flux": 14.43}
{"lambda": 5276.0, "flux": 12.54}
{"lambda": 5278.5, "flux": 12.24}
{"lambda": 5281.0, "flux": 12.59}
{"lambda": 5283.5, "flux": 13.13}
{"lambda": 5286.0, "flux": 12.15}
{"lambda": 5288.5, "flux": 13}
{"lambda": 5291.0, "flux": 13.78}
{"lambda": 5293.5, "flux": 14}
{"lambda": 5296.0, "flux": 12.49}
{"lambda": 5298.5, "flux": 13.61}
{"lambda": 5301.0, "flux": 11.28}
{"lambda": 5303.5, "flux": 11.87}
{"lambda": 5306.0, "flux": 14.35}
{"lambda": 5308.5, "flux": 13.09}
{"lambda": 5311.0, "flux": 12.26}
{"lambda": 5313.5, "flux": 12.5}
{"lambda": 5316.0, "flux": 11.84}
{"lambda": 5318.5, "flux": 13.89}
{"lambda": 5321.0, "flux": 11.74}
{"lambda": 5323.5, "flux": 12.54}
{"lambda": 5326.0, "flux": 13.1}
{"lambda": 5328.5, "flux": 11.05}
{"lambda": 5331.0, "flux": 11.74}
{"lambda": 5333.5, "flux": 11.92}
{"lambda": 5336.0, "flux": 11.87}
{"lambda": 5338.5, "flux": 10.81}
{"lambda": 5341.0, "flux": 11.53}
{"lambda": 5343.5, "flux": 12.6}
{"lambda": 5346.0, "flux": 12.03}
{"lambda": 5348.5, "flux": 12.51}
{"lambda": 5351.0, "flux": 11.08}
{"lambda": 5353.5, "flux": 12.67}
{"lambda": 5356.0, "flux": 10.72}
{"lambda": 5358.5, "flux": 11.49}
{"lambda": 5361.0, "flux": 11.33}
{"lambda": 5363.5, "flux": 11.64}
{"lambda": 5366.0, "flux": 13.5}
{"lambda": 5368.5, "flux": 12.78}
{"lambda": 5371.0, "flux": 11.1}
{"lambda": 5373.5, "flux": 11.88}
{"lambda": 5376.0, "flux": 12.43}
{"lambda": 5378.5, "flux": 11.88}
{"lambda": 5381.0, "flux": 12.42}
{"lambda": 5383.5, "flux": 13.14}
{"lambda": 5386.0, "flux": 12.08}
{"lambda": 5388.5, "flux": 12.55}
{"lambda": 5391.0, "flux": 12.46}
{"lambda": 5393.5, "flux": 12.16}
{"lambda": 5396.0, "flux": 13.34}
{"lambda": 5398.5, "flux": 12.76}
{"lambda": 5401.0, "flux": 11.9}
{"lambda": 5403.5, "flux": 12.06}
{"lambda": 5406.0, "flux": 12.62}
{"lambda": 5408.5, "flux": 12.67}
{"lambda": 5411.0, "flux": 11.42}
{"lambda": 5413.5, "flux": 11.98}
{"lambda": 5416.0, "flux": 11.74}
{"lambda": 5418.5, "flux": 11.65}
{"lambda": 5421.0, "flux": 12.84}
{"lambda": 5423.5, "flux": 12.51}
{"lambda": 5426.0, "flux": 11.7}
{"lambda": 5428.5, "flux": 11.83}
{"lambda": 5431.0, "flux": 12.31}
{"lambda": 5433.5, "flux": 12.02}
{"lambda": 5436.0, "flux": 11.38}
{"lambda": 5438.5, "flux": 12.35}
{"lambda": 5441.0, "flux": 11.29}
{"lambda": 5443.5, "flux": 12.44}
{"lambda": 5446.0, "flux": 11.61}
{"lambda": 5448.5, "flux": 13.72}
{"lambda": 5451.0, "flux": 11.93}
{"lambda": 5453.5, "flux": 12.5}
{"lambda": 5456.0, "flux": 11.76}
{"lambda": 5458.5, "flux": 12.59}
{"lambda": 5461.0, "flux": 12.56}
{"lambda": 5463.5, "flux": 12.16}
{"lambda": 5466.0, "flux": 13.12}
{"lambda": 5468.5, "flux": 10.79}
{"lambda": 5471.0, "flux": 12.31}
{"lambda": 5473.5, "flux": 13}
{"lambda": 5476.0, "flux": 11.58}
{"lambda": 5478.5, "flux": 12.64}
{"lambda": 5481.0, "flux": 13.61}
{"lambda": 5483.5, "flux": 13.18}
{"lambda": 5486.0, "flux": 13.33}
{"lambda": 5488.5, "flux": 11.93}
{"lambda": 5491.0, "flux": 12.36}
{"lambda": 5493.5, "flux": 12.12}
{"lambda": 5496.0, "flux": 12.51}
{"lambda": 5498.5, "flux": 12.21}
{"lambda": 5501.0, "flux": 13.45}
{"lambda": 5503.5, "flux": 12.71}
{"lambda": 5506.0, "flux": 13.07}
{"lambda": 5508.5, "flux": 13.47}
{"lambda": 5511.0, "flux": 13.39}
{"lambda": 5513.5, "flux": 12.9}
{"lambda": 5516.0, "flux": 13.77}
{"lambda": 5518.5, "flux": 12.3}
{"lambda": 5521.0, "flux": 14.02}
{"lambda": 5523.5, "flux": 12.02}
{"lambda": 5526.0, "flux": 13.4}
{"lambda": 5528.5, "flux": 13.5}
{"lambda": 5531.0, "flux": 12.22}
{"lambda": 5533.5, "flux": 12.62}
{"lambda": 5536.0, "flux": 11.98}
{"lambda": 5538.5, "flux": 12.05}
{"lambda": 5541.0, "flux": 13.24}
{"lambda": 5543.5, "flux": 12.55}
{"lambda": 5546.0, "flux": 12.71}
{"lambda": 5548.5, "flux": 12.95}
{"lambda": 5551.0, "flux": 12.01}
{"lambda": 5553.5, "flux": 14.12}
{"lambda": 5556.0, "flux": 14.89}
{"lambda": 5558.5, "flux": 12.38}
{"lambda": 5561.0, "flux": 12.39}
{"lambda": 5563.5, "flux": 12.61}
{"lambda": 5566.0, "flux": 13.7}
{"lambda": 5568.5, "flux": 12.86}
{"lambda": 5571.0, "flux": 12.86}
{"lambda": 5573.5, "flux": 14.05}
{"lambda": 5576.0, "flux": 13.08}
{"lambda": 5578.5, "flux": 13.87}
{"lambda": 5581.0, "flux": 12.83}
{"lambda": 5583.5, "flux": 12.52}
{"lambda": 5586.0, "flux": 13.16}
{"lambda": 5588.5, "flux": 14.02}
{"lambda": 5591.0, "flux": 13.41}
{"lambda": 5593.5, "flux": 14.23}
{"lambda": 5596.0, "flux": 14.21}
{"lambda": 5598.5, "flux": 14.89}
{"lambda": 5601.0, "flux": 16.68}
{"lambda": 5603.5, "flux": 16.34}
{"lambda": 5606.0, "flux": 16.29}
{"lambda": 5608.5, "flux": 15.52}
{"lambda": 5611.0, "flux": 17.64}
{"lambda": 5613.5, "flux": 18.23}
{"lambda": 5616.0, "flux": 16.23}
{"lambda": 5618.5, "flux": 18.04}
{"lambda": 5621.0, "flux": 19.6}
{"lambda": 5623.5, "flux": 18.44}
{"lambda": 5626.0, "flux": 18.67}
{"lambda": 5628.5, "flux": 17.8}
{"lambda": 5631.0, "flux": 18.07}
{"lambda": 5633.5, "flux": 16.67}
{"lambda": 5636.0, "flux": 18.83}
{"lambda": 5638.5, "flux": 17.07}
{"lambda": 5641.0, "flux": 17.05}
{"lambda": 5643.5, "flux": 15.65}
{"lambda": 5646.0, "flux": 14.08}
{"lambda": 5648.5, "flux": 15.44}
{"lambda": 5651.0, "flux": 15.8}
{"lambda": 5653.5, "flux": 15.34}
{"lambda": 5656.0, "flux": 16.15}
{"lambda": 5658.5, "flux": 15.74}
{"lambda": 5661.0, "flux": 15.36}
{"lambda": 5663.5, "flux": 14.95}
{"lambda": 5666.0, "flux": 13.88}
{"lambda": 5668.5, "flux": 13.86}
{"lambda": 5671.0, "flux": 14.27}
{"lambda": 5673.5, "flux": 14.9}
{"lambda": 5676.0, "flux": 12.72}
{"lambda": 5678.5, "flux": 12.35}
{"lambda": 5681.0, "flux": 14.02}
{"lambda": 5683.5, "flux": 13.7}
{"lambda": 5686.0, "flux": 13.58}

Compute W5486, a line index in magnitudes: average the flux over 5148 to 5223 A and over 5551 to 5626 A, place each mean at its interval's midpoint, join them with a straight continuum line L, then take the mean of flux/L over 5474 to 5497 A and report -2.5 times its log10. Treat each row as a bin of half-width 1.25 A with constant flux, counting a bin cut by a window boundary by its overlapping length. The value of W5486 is 0.15 mag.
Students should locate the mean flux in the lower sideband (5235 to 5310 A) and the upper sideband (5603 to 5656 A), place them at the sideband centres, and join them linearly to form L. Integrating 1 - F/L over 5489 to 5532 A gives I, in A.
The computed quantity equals 7.7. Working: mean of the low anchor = 13.2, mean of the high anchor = 17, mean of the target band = 12.9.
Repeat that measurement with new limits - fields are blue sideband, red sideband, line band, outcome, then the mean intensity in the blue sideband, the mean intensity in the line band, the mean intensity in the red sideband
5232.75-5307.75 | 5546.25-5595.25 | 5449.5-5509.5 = 3.18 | 13.2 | 12.5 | 13.3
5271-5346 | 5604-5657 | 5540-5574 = 6.16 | 12.6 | 13.1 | 17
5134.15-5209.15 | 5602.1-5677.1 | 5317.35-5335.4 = 2.71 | 13.5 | 12.3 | 16.3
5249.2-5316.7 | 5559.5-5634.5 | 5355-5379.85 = 3.12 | 13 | 11.9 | 15.3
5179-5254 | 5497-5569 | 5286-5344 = 3.59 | 13.4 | 12.5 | 12.9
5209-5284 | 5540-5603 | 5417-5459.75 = 3.97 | 13.2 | 12.1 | 13.5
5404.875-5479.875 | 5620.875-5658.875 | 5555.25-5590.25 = 4.69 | 12.2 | 13.2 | 16.8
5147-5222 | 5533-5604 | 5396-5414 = 1.46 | 13.3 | 12.3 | 13.4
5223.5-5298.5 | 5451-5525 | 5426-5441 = 1.06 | 13.3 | 11.9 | 12.7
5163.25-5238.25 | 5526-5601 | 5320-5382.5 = 6.45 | 13.4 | 11.9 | 13.2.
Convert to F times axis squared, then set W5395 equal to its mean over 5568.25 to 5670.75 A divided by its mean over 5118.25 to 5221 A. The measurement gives 1.37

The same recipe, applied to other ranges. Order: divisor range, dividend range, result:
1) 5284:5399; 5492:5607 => 1.17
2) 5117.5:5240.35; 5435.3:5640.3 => 1.18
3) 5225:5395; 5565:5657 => 1.38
